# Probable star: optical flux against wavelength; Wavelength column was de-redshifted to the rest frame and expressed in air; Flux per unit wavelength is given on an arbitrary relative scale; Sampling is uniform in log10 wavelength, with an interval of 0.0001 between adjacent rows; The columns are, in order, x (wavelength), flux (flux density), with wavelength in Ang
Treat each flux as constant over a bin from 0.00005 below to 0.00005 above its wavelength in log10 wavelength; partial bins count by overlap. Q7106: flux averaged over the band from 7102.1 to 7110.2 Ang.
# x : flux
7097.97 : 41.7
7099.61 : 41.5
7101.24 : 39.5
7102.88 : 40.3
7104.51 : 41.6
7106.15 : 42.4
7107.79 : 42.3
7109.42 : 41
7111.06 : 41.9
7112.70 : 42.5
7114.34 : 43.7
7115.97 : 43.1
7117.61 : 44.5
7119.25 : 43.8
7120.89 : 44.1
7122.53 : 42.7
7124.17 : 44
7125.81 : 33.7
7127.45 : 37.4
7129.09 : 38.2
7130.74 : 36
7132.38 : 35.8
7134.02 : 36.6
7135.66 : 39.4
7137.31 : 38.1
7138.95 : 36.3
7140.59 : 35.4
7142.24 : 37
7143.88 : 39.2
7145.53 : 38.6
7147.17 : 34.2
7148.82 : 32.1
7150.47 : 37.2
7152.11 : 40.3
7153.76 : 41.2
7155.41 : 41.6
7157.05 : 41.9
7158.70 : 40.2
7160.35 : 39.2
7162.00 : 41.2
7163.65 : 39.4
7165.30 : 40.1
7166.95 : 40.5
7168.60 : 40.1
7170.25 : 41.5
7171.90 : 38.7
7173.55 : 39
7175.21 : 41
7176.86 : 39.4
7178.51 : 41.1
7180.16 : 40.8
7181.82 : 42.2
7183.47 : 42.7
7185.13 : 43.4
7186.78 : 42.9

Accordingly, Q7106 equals 41.6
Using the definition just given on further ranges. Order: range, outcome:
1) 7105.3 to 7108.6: 42.2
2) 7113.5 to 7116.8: 43.5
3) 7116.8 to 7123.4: 43.8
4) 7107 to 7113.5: 41.9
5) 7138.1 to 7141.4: 36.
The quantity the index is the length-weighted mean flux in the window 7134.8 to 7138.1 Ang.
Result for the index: 38.7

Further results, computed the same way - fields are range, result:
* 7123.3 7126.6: 39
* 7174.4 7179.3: 40.5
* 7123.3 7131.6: 37.9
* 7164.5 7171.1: 40.6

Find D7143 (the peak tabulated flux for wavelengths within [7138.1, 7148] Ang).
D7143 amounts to 39.2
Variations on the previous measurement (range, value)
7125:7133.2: 38.2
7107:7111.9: 42.3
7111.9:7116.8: 43.7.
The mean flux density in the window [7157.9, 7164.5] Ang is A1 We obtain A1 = 40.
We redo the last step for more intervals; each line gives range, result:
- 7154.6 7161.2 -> 40.7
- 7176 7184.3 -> 41.3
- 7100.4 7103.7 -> 40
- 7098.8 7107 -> 41.1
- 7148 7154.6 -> 37.7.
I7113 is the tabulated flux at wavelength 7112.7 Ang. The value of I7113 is 42.5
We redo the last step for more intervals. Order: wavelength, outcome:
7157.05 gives 41.9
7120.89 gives 44.1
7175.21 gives 41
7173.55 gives 39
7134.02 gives 36.6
